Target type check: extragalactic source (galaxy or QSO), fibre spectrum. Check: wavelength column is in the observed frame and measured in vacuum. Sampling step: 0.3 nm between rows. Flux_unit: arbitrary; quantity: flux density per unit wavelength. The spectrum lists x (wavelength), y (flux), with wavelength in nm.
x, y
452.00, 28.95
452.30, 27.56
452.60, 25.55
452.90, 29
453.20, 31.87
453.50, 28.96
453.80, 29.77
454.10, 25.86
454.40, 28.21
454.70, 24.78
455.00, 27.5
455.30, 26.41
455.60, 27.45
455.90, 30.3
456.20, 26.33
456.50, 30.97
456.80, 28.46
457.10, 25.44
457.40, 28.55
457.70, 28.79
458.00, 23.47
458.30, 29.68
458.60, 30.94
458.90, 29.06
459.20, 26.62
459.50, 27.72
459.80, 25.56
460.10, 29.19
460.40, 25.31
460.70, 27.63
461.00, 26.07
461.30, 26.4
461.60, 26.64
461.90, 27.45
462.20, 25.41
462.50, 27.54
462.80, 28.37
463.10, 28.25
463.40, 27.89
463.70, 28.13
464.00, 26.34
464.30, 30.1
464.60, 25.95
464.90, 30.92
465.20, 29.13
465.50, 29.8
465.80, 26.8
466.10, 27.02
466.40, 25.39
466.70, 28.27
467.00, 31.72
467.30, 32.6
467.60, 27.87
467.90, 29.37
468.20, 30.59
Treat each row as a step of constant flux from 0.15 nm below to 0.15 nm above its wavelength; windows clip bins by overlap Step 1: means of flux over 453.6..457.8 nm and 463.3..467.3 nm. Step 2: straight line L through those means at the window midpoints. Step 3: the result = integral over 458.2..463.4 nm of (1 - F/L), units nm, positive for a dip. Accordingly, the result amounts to 0.11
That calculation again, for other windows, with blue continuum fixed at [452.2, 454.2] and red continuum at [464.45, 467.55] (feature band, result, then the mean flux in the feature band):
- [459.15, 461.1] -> 0.12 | 26.9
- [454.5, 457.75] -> 0.09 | 27.7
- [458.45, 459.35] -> -0.01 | 28.9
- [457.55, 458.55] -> 0.03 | 27.7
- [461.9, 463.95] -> 0.08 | 27.5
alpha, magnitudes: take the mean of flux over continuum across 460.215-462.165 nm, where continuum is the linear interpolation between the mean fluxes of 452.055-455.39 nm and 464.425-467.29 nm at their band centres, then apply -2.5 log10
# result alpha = 0.07 mag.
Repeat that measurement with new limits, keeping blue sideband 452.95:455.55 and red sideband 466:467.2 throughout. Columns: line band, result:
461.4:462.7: 0.05 mag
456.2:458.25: 0.02 mag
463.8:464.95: 0.01 mag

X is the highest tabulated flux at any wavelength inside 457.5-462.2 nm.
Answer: 30.94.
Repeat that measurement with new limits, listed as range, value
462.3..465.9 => 30.92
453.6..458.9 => 30.97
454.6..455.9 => 30.3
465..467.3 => 32.6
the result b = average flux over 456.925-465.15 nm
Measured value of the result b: 27.6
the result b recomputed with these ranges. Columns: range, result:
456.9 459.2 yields 27.9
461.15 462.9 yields 26.9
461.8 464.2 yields 27.5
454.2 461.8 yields 27.5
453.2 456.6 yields 28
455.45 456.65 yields 28.8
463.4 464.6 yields 27.9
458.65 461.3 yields 27.2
